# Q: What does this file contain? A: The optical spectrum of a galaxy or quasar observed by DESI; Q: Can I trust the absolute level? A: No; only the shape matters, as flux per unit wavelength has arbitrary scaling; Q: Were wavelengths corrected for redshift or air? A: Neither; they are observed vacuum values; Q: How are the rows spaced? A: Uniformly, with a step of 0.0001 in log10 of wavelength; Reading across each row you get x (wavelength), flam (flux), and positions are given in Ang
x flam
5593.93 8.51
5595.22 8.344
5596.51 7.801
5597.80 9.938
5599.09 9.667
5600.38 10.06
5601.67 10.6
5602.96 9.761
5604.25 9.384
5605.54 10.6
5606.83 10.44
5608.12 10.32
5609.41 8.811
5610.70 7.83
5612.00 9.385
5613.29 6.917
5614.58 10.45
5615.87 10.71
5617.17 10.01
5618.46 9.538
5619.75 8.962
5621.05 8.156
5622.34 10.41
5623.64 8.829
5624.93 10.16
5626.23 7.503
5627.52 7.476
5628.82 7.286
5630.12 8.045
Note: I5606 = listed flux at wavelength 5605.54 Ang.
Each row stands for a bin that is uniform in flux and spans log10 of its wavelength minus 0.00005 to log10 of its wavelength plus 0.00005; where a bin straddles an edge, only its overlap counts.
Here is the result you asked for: 10.6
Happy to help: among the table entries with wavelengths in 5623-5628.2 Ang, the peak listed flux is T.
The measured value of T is 10.16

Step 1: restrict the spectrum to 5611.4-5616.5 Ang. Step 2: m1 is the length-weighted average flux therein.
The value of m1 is 9.38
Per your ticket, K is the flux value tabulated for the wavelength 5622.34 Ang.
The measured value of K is 10.41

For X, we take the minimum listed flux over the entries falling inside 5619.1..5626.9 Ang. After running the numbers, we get 7.503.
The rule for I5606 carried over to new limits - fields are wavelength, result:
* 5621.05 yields 8.156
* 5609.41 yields 8.811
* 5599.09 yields 9.667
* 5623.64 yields 8.829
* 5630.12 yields 8.045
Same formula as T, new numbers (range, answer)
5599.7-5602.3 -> 10.6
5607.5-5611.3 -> 10.32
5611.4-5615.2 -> 10.45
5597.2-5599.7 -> 9.938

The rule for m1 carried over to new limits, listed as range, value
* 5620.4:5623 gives 9.27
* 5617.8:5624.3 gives 9.19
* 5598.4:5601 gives 9.86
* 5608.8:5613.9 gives 8.23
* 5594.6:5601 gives 9.16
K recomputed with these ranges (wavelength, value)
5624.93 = 10.16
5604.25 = 9.384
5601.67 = 10.6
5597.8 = 9.938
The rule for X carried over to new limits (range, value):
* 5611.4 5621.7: 6.917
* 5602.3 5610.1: 8.811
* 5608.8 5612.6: 7.83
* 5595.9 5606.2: 7.801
